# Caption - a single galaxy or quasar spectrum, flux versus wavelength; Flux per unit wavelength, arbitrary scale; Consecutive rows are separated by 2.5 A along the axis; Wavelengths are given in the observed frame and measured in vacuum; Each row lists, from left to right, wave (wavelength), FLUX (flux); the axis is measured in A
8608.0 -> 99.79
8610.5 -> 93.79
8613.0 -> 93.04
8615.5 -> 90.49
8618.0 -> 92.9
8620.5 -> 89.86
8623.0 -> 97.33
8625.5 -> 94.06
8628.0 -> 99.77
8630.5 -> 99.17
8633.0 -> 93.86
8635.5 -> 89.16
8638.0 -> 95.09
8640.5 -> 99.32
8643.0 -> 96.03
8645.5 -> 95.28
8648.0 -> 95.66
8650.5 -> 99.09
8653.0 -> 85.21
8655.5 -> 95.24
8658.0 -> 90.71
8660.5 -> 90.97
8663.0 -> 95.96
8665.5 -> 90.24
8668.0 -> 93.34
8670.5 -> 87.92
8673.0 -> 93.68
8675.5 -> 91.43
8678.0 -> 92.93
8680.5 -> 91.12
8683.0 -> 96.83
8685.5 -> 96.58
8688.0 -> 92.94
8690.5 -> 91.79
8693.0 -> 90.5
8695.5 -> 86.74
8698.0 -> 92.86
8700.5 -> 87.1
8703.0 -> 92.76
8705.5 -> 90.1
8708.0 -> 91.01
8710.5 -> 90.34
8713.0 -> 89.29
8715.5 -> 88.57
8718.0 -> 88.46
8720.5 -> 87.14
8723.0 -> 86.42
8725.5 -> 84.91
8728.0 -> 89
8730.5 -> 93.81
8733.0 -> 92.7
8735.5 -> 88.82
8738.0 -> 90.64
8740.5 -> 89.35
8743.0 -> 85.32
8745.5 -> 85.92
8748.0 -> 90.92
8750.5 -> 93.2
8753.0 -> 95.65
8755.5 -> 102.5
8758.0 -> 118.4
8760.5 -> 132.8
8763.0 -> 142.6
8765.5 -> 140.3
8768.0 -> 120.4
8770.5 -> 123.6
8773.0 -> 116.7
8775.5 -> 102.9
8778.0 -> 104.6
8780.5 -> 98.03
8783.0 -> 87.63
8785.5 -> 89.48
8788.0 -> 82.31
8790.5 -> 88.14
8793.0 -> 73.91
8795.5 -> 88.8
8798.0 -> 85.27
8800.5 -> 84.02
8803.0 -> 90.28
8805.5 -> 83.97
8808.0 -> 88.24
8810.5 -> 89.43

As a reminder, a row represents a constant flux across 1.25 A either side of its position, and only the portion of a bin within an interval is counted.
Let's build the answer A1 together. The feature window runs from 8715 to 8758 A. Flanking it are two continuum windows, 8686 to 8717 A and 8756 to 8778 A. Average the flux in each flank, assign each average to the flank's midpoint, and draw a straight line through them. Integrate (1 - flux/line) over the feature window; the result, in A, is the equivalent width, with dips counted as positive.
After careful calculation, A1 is 6.6 A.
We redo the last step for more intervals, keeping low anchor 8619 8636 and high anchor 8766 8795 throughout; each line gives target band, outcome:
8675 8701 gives 1.28 A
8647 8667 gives 0.63 A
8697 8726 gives 2.50 A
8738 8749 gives 1.16 A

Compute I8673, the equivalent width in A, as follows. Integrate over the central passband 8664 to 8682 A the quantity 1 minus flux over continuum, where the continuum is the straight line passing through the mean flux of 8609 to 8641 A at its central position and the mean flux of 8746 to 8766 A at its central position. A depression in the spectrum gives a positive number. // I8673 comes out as 1.7 A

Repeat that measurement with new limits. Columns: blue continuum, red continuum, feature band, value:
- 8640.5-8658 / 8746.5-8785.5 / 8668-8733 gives 6.9 A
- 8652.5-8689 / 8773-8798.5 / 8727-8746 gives 0.5 A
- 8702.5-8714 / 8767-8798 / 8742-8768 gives -4.0 A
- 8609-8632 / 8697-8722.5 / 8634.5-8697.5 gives -0.6 A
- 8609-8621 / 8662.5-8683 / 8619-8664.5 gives -1.1 A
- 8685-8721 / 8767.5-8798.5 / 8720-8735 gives 0.5 A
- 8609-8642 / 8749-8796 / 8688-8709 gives 2.0 A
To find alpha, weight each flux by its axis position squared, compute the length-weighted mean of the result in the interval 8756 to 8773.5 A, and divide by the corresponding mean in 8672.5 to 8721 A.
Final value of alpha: 1.4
